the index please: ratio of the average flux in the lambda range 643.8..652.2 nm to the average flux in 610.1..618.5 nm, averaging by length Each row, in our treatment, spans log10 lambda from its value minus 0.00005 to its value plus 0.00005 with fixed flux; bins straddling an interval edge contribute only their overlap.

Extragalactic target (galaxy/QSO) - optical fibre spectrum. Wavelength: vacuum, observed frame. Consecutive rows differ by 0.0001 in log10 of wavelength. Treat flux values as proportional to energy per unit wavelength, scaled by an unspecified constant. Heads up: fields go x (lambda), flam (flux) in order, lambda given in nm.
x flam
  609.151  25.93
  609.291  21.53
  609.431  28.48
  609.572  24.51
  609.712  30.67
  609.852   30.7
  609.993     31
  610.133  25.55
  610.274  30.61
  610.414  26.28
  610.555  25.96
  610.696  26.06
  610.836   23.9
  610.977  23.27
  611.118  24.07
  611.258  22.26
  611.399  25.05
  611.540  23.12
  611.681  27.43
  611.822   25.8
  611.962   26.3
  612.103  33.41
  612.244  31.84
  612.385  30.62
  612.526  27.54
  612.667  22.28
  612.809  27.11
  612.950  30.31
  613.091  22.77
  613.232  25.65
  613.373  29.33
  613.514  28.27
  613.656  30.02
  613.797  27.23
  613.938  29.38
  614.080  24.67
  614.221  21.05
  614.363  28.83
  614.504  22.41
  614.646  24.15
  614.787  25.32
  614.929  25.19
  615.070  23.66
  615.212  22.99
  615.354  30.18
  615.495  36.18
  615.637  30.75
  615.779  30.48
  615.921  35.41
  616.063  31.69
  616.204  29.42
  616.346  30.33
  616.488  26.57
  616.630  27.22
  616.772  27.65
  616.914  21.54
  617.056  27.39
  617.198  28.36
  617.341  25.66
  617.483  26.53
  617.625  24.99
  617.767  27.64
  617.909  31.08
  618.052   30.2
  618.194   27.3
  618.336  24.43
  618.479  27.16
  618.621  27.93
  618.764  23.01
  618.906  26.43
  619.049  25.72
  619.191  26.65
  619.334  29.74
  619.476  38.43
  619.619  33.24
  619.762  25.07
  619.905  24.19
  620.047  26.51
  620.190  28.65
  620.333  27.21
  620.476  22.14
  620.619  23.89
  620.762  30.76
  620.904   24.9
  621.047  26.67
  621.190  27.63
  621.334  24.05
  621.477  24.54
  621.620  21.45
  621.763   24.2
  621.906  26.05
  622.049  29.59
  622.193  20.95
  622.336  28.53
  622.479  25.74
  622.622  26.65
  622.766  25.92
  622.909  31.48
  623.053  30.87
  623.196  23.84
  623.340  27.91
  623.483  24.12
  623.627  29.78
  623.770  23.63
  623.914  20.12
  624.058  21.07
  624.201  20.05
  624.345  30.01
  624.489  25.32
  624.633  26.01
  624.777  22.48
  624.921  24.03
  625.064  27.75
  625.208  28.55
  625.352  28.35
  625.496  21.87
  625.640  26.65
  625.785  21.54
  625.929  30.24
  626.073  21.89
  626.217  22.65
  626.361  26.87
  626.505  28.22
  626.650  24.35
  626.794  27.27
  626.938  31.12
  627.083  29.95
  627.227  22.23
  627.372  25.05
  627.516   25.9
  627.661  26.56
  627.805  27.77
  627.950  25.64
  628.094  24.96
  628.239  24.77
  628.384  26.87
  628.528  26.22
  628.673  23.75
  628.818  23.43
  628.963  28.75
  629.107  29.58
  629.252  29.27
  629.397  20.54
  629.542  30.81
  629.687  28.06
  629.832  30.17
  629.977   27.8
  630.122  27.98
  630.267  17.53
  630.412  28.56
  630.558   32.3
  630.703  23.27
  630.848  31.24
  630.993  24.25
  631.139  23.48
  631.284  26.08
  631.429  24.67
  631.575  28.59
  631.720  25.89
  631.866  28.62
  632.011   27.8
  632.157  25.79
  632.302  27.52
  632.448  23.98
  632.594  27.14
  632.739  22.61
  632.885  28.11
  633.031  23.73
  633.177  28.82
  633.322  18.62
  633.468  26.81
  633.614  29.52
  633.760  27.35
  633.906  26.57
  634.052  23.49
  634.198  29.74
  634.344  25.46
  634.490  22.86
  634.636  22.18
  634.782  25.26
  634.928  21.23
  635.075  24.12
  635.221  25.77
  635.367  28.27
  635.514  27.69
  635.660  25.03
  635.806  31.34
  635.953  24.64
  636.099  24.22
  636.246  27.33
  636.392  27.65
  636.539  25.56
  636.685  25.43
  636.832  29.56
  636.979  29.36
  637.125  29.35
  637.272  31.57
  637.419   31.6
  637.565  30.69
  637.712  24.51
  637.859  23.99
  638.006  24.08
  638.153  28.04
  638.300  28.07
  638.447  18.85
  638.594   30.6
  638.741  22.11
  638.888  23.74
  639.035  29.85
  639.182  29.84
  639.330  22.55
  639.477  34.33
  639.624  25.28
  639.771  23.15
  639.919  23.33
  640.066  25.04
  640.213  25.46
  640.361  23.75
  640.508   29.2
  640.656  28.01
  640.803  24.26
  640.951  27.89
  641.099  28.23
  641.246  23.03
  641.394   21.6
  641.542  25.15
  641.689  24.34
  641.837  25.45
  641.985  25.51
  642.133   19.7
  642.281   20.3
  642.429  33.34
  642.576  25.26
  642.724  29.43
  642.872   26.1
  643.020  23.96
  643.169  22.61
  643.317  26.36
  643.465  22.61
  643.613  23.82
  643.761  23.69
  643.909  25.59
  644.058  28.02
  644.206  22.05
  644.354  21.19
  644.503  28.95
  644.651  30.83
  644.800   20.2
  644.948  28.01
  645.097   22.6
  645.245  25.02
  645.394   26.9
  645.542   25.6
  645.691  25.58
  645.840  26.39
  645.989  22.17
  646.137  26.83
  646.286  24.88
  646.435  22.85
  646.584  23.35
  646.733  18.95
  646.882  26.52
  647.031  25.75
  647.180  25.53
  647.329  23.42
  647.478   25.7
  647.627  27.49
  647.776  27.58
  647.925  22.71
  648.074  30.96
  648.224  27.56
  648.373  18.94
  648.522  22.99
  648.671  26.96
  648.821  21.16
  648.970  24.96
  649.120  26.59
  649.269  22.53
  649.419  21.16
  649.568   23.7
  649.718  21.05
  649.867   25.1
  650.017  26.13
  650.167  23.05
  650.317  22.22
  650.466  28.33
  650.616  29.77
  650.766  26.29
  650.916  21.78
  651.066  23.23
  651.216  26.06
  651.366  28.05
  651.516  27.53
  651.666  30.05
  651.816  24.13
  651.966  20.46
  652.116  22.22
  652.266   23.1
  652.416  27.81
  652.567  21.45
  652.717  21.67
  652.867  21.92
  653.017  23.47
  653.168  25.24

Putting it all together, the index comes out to 0.9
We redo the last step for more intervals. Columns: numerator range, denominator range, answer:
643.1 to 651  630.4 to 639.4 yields 0.94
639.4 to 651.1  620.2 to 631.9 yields 0.96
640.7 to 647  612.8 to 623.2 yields 0.92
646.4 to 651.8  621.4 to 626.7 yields 0.98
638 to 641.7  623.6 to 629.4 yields 1.01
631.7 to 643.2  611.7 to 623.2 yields 0.96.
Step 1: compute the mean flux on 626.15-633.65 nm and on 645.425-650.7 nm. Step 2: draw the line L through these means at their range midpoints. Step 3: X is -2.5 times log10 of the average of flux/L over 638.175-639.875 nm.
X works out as -0.03 mag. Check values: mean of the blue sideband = 26.4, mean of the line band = 26.2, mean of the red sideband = 24.7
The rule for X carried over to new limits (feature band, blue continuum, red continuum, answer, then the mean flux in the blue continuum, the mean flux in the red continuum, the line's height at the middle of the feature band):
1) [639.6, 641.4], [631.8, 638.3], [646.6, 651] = 0.01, 26.5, 24.6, 25.7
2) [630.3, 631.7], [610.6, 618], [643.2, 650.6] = -0.03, 27.1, 24.7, 25.9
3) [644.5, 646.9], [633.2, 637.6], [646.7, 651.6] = 0.02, 26.6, 24.9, 25.3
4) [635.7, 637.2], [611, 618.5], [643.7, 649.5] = -0.07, 27.3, 24.8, 25.6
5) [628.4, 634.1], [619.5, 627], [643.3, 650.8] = -0.03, 26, 24.8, 25.6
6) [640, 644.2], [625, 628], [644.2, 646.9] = -0.01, 26.2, 24.7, 25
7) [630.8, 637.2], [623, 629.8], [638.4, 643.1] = -0.02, 25.9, 25.6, 25.7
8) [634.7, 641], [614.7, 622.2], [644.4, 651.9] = -0.03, 27.3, 25.1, 25.8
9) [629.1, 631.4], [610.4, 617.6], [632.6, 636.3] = -0.04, 27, 25.6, 25.9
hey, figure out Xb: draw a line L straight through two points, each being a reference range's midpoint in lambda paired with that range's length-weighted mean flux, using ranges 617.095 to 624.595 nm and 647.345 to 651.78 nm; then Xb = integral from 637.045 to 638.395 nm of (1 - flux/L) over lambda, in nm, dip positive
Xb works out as -0.113 nm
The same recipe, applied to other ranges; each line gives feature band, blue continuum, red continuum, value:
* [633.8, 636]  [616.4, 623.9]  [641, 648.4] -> 0.007 nm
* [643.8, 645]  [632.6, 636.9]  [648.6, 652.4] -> -0.018 nm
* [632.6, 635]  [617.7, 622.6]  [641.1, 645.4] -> 0.045 nm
